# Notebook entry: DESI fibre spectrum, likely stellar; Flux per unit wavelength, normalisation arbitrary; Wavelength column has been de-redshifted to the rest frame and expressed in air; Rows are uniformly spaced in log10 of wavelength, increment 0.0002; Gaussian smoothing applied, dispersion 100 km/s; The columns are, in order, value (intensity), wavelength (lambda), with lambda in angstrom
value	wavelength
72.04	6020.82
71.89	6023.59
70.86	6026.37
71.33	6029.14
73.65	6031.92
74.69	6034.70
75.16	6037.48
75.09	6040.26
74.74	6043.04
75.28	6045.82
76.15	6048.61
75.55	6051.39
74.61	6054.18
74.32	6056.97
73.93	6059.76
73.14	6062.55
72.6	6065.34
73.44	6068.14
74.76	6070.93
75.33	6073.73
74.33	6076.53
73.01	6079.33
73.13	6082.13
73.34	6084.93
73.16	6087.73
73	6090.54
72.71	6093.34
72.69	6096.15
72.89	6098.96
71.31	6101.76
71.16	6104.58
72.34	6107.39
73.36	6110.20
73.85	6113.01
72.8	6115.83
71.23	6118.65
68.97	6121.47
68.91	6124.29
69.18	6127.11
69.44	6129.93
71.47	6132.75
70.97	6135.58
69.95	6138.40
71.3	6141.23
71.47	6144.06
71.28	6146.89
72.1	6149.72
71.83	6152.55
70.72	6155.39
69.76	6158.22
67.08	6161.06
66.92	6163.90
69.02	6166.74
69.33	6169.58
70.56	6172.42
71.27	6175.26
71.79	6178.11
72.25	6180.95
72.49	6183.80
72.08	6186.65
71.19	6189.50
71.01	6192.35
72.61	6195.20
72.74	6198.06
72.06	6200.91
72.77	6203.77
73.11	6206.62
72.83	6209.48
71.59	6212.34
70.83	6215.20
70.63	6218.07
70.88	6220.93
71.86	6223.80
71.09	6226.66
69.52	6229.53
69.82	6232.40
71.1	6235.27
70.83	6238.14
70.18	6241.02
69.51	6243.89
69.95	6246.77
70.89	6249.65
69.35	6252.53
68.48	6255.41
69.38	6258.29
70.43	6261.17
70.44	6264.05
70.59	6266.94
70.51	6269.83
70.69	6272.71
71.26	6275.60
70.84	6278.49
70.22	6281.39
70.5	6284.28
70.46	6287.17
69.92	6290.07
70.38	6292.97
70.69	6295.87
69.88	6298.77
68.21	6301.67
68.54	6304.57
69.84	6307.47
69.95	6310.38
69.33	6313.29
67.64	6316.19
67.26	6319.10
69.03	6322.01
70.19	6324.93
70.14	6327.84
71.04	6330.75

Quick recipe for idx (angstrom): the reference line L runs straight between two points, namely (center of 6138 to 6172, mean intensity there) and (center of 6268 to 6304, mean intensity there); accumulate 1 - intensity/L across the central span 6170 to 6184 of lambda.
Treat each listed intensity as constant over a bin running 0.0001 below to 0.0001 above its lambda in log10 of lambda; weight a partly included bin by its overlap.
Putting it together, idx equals -0.3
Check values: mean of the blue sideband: 70.1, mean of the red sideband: 70.3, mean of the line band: 71.4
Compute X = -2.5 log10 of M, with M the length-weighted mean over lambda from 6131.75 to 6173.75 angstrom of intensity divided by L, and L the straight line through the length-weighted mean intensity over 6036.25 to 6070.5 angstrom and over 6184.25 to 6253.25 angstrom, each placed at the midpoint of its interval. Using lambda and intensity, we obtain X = 0.04 mag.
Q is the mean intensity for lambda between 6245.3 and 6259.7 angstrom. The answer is 69.6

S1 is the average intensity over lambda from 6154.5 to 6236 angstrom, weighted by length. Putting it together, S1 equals 71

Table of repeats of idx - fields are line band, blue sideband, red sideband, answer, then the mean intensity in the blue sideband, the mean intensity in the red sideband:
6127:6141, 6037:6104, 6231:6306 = 0.4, 73.8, 70.1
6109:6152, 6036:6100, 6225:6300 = 1.0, 74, 70.3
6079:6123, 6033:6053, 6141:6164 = 0.2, 75.2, 70.4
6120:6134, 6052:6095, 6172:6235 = 0.6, 73.7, 71.6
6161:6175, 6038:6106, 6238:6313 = 0.6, 73.8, 70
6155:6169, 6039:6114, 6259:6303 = 0.7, 73.7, 70.3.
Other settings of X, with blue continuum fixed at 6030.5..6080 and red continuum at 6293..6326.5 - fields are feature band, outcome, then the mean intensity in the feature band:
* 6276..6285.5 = -0.01 mag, 70.6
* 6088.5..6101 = 0.01 mag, 72.8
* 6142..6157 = 0.02 mag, 71.5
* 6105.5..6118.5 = 0.01 mag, 72.8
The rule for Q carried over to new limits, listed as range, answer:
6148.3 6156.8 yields 71.5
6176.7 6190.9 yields 72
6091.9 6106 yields 72.2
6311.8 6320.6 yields 68.1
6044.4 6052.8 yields 75.7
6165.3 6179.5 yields 70.4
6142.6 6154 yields 71.6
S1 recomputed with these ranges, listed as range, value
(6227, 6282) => 70.2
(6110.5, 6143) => 70.8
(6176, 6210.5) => 72.2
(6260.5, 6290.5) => 70.6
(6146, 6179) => 70.1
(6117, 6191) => 70.5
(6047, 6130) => 72.9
